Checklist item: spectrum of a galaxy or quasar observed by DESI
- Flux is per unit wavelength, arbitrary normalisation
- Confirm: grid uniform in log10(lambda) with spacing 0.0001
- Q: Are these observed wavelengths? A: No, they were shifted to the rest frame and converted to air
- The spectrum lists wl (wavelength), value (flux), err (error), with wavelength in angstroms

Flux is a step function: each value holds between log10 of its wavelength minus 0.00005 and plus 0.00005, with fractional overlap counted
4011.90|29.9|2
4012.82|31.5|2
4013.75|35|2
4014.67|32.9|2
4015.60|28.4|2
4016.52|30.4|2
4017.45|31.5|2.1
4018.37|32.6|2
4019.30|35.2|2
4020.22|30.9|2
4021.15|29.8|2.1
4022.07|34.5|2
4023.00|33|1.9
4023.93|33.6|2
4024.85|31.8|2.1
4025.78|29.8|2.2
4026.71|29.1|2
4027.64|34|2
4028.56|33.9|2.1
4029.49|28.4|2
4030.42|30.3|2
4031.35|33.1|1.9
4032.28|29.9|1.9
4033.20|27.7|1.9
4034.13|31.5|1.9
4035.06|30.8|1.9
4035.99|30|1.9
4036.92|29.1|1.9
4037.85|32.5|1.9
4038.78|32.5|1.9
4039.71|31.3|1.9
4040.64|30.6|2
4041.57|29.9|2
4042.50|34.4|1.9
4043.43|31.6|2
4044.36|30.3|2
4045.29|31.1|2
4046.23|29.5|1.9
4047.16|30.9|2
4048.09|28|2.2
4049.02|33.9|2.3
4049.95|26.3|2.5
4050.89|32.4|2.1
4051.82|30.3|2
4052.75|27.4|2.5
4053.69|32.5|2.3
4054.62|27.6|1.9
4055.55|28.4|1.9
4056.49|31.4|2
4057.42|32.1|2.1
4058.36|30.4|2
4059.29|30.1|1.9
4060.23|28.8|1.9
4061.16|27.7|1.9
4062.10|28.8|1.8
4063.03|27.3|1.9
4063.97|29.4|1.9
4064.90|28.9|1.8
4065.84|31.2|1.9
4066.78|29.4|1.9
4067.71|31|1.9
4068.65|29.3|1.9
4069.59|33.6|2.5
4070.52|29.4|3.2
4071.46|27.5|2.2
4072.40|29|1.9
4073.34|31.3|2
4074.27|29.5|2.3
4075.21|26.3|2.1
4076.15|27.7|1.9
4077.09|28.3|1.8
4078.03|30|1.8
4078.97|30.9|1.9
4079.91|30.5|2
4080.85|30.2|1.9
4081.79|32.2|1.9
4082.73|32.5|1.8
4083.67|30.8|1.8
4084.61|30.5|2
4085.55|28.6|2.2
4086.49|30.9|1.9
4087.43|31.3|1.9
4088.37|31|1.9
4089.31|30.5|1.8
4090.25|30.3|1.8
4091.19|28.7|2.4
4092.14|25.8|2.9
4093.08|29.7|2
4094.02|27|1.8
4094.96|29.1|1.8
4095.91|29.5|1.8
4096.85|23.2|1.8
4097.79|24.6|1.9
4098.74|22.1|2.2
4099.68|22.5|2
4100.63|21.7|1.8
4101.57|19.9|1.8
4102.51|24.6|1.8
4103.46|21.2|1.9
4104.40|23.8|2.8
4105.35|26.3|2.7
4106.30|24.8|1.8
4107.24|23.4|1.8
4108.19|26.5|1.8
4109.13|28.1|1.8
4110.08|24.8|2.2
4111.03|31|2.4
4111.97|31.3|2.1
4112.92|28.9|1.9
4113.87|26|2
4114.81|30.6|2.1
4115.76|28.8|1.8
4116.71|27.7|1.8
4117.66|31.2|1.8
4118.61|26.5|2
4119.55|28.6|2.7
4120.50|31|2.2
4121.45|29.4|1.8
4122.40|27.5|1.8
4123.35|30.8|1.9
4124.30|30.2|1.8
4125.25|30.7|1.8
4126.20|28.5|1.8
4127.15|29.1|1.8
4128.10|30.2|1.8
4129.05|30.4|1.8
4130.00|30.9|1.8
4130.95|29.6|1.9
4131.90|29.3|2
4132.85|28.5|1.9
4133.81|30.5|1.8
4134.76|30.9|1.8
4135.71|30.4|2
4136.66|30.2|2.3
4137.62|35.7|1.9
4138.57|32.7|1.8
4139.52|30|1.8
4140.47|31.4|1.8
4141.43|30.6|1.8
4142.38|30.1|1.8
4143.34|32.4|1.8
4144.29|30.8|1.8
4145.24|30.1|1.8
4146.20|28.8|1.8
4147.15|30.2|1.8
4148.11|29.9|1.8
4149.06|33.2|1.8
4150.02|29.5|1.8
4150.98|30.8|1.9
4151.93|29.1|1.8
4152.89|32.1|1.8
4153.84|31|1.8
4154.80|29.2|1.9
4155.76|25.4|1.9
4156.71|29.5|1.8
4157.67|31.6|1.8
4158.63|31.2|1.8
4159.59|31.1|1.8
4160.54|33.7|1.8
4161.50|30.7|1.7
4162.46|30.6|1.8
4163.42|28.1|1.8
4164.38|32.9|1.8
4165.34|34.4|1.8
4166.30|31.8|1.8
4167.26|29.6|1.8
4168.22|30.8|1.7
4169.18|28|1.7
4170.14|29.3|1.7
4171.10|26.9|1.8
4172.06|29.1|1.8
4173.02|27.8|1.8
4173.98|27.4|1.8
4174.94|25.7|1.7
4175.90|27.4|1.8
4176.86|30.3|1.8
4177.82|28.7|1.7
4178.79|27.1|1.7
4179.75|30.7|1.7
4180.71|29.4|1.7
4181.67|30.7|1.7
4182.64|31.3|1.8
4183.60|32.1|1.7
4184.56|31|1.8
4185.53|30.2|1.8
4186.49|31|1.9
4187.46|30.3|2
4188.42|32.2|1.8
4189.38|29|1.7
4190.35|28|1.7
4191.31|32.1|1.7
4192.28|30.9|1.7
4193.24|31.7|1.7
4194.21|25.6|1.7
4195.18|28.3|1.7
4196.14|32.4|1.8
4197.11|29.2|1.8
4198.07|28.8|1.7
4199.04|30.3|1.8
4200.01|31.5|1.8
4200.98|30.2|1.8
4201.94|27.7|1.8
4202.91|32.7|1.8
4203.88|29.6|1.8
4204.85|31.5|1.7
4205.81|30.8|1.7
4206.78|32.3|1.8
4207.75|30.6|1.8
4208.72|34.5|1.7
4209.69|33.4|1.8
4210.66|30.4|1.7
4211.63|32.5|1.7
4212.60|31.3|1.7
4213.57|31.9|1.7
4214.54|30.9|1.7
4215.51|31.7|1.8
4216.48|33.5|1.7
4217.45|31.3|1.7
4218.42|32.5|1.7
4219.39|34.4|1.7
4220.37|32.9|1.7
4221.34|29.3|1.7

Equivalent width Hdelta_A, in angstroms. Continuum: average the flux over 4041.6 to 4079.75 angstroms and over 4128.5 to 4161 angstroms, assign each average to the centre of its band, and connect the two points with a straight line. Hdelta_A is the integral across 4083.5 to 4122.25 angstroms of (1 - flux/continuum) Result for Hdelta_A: 3.70 angstroms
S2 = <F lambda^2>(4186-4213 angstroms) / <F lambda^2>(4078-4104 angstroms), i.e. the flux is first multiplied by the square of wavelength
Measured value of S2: 1.16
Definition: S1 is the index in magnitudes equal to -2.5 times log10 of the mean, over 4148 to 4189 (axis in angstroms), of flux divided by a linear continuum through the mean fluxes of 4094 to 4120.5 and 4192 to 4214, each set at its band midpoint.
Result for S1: -0.03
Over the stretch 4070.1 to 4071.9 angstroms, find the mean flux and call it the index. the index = 28.4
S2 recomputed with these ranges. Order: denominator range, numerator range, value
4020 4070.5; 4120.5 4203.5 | 1.04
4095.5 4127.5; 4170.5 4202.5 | 1.14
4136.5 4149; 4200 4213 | 1.04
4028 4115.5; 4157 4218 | 1.11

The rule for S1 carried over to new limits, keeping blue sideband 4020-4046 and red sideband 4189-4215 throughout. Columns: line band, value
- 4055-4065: 0.06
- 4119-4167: 0.01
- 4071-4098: 0.06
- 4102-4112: 0.20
